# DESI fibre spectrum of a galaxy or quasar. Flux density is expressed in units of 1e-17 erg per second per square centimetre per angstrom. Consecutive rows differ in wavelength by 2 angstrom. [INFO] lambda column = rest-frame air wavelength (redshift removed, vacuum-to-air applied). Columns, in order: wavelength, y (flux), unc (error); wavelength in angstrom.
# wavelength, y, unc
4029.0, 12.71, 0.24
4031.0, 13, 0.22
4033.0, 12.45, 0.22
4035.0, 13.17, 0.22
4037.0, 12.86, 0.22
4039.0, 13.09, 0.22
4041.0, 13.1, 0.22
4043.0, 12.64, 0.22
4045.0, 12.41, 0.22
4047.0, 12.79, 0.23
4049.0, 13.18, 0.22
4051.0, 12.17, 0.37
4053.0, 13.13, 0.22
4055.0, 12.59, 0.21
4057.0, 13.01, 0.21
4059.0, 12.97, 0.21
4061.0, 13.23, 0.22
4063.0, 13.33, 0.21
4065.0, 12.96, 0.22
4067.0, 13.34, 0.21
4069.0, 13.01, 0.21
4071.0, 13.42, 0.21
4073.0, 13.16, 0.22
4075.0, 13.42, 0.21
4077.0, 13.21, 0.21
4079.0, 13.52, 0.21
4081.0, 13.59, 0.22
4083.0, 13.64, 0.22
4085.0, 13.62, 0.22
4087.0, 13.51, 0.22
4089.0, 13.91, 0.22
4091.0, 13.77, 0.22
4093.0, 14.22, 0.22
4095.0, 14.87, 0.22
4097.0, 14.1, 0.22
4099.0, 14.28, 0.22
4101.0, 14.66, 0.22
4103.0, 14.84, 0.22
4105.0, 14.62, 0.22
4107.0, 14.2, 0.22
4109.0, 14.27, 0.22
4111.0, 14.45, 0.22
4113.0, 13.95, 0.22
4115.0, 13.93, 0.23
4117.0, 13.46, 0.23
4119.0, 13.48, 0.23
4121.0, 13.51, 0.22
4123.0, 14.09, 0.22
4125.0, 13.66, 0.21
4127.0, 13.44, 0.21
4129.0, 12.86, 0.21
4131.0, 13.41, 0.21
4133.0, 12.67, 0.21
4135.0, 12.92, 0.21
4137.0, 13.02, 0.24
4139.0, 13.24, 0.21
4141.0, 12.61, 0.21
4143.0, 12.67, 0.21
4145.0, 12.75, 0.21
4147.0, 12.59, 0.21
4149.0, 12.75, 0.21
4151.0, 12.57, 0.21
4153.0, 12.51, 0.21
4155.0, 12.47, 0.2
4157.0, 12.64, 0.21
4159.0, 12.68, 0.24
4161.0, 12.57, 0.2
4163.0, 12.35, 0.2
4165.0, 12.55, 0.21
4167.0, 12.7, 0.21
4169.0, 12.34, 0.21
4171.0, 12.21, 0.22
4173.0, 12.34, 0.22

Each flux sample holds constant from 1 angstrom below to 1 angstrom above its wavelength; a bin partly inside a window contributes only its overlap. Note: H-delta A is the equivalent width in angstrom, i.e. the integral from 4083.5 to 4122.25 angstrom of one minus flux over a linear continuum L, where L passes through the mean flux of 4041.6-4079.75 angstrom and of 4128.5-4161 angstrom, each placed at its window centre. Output -3.57 angstrom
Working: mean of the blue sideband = 13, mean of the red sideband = 12.8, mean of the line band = 14.1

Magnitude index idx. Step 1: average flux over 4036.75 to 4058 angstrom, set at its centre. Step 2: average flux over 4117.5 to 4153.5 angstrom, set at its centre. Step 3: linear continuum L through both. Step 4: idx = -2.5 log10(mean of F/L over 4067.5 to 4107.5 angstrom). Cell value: -0.08 mag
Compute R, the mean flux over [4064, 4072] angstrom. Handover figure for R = 13.2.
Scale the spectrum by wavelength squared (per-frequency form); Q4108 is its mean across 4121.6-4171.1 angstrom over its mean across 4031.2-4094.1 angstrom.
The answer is 1.01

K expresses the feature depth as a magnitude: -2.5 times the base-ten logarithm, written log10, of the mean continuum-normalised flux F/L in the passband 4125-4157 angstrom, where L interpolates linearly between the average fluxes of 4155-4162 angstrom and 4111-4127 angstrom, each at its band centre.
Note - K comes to 0.02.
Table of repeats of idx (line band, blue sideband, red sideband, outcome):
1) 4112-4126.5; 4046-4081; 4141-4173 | -0.077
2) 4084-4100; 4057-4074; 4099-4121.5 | -0.022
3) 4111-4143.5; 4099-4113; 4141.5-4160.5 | 0.019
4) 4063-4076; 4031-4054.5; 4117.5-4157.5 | -0.030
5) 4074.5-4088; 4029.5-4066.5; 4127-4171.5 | -0.055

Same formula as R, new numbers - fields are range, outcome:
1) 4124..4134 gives 13.2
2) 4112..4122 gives 13.7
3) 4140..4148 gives 12.7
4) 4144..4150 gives 12.7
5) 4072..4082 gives 13.4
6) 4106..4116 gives 14.2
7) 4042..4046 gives 12.5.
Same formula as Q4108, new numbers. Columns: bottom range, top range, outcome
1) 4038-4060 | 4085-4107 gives 1.14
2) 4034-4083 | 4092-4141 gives 1.09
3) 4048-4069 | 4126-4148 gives 1.03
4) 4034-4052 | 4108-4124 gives 1.12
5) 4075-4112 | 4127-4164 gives 0.93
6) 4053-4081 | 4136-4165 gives 1.00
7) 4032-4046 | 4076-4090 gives 1.08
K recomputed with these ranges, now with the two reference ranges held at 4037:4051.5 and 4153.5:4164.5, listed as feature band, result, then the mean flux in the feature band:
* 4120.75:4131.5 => -0.074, 13.5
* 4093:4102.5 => -0.144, 14.5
